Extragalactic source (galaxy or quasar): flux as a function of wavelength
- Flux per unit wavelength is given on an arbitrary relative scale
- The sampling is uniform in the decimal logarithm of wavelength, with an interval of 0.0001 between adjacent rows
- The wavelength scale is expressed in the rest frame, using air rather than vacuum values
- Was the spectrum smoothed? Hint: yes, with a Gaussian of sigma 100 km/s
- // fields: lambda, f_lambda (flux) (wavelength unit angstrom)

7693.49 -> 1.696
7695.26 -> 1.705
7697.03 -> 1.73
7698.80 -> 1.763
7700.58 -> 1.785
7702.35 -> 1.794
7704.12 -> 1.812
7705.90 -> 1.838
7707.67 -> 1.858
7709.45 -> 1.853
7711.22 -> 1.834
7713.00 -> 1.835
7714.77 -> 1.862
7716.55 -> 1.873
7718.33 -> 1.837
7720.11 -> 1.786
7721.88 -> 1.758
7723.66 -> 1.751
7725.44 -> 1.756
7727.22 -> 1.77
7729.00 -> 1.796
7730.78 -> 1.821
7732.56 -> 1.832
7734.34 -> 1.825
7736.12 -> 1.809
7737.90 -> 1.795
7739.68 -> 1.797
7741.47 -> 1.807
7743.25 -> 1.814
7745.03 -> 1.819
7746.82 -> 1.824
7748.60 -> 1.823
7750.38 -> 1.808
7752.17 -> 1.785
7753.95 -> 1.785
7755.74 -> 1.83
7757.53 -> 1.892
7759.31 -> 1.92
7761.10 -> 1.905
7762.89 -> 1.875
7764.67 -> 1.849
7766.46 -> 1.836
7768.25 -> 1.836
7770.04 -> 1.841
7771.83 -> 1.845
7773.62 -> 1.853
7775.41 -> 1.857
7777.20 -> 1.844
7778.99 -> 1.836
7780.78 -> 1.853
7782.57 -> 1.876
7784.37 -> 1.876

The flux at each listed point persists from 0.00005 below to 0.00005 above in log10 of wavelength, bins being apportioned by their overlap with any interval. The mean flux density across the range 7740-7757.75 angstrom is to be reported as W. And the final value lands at 1.81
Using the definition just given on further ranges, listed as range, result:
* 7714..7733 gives 1.8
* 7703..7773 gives 1.83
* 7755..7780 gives 1.86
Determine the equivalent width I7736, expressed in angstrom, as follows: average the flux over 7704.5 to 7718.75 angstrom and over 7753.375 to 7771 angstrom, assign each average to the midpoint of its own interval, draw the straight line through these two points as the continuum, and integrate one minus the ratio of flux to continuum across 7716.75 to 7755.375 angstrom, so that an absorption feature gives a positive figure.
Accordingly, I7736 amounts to 1.1 angstrom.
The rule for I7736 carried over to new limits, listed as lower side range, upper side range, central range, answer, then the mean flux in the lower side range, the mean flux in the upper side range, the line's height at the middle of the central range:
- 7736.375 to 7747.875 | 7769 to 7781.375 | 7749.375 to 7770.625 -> -0.20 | 1.81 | 1.85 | 1.83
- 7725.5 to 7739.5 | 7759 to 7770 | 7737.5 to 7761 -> 0.12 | 1.8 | 1.86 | 1.84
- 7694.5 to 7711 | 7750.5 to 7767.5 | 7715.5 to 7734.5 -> 0.18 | 1.8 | 1.85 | 1.82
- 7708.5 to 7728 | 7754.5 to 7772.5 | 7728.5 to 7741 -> 0.12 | 1.81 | 1.86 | 1.83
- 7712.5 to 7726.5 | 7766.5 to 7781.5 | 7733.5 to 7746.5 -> 0.08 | 1.81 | 1.84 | 1.82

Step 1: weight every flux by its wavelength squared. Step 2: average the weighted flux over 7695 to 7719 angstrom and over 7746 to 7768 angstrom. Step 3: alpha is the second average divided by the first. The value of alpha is 1.0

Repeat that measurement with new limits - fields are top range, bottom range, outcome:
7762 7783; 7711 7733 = 1.04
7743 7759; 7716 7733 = 1.02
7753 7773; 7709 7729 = 1.04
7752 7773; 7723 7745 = 1.04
